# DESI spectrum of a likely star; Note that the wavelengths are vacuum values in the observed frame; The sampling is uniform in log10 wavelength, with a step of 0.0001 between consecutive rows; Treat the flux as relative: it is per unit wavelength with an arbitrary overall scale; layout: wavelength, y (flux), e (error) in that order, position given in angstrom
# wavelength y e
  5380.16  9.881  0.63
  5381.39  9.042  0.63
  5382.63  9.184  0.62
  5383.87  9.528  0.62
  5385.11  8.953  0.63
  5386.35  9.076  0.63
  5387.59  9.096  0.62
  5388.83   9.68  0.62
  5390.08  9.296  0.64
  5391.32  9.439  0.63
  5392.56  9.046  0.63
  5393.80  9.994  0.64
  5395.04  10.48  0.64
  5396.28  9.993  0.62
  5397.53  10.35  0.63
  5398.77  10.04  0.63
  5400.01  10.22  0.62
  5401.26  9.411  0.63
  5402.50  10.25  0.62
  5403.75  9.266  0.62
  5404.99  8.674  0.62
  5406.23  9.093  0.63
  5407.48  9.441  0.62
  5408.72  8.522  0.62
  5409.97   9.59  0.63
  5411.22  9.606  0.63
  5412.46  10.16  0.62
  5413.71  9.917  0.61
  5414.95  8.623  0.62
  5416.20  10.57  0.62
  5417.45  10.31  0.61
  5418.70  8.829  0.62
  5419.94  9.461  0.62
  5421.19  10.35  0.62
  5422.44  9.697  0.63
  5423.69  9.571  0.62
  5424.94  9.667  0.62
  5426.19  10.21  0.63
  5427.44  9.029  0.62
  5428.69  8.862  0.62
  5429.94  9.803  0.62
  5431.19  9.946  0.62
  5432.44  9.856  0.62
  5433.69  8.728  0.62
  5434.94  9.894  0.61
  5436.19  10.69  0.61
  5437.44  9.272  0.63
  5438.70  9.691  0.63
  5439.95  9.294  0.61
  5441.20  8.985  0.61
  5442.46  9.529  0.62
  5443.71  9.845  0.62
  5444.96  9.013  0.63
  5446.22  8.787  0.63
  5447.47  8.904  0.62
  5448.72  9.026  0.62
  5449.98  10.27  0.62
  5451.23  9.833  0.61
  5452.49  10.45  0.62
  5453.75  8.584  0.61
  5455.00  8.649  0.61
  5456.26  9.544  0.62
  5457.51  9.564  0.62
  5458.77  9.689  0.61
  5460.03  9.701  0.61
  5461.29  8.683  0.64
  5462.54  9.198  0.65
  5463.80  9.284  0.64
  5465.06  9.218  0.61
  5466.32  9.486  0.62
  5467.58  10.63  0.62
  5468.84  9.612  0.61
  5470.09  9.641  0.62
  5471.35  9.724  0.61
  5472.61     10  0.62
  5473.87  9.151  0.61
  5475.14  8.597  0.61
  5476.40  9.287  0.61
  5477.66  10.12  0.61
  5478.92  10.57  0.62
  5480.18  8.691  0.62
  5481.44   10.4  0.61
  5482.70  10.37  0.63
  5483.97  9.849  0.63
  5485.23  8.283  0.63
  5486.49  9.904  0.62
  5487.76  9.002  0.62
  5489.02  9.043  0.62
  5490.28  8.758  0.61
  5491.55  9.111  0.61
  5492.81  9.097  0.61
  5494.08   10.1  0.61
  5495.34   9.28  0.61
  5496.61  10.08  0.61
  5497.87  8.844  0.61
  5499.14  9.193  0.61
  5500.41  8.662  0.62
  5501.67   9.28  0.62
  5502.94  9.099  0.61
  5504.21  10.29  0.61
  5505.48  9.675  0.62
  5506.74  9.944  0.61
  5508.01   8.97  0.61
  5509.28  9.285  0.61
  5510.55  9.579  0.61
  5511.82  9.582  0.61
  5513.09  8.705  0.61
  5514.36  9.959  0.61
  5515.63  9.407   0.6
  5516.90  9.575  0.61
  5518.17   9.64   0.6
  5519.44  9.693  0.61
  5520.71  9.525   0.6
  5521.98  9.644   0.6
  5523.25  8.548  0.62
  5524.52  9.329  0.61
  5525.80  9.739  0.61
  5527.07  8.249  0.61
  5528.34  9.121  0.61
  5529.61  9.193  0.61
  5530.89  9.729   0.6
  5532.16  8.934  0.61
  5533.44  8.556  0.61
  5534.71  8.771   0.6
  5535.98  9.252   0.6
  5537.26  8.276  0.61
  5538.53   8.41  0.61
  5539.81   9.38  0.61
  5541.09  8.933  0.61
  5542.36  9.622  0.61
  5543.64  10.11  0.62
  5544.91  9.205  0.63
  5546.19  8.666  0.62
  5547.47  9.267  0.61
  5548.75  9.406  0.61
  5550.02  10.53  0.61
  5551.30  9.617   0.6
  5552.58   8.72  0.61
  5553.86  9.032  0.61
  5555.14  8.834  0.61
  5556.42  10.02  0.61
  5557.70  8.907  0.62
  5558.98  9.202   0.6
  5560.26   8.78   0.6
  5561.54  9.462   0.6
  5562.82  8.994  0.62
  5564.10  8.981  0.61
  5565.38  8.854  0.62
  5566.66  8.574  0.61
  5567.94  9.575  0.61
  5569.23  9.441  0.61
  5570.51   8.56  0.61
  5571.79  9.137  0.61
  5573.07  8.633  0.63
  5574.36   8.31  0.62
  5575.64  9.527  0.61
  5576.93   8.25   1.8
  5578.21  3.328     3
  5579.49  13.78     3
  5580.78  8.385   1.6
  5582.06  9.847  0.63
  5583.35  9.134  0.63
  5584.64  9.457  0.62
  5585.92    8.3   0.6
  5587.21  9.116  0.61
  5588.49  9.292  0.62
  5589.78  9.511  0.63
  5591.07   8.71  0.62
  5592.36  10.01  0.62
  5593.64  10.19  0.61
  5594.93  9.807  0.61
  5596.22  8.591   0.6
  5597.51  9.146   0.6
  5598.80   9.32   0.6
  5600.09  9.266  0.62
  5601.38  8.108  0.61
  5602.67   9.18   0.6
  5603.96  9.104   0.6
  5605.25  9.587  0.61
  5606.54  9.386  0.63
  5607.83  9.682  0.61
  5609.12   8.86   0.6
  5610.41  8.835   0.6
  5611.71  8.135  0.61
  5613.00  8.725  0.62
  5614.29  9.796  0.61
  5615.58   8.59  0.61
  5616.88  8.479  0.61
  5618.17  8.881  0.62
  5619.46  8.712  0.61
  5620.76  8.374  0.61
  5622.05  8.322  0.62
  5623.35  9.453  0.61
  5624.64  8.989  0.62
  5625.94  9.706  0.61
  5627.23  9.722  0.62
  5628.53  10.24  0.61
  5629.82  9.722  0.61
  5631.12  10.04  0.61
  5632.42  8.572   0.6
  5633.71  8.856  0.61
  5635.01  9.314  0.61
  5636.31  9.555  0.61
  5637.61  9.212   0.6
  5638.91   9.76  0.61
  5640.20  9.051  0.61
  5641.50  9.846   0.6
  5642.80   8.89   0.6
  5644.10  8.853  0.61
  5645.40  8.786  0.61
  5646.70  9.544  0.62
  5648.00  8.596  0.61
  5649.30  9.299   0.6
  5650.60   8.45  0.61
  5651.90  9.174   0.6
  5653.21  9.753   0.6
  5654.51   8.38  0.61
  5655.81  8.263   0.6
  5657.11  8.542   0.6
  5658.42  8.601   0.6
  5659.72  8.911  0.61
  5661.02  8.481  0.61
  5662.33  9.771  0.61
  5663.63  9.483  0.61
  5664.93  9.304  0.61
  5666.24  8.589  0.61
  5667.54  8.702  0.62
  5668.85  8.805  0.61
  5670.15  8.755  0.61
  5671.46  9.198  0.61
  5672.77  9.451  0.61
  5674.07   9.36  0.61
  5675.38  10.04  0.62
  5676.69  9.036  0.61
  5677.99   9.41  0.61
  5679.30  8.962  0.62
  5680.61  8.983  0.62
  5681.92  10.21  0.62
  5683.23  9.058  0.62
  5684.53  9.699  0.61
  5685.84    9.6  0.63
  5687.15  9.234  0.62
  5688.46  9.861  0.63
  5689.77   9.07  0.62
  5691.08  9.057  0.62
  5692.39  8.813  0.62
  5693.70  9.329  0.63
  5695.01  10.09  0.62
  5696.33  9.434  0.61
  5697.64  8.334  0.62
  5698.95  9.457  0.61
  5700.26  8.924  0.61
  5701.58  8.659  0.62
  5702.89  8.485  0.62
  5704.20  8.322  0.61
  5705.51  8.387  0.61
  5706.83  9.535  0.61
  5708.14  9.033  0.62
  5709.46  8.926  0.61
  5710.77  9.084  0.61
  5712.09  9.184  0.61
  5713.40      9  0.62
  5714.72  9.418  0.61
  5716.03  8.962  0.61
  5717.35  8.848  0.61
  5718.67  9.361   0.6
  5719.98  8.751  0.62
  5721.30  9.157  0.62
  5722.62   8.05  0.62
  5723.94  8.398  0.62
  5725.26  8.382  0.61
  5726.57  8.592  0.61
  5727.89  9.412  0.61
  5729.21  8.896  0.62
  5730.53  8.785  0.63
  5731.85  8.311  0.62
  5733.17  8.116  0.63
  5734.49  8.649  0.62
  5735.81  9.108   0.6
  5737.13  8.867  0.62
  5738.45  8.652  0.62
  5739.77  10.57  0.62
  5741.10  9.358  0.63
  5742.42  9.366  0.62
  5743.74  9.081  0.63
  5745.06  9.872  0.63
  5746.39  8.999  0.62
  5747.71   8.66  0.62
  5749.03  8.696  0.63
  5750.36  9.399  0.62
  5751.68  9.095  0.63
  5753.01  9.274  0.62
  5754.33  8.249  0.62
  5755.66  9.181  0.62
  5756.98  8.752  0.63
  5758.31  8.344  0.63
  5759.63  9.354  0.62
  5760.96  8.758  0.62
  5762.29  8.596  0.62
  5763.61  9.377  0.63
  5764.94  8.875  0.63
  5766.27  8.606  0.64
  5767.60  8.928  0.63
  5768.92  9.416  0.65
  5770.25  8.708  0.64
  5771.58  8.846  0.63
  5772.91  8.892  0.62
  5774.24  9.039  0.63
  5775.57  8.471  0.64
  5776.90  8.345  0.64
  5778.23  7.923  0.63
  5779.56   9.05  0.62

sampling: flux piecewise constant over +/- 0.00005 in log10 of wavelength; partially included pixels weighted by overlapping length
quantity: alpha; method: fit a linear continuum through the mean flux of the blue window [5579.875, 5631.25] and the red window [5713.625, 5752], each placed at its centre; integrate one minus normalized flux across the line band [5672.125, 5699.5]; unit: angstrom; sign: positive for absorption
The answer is -1.0 angstrom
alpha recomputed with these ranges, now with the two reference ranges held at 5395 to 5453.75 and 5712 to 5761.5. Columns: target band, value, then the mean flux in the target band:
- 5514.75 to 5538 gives 0.50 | 9.18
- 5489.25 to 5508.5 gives 0.17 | 9.36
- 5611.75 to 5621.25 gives 0.45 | 8.76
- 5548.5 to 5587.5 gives 1.03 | 9.05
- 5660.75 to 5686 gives -0.49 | 9.25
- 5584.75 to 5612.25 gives 0.22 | 9.16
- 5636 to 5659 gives 0.27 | 9.02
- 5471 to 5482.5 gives -0.19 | 9.64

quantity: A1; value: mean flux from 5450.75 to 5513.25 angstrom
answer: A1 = 9.45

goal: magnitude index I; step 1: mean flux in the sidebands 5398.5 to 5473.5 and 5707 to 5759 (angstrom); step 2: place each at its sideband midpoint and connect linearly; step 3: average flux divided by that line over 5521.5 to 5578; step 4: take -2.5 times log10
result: 0.031 mag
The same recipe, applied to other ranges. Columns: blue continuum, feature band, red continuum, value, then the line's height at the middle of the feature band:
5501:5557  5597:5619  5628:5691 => 0.03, 9.23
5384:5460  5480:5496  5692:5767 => 0.00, 9.42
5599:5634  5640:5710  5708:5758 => -0.01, 9.02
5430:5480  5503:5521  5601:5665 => -0.02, 9.37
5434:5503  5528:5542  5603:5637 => 0.04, 9.31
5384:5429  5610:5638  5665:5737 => 0.01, 9.17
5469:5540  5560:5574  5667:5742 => 0.03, 9.25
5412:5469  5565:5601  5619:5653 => 0.03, 9.29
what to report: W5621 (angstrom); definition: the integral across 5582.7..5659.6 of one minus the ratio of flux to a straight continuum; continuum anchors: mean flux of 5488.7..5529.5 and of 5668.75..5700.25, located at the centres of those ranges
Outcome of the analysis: 1.7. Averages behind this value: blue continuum 9.35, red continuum 9.3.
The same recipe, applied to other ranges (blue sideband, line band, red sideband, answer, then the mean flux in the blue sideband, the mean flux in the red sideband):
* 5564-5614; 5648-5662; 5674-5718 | 0.5 angstrom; 9.05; 9.17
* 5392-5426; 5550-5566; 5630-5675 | 0.2 angstrom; 9.68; 9.07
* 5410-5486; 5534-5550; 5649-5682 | 0.3 angstrom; 9.55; 9.05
